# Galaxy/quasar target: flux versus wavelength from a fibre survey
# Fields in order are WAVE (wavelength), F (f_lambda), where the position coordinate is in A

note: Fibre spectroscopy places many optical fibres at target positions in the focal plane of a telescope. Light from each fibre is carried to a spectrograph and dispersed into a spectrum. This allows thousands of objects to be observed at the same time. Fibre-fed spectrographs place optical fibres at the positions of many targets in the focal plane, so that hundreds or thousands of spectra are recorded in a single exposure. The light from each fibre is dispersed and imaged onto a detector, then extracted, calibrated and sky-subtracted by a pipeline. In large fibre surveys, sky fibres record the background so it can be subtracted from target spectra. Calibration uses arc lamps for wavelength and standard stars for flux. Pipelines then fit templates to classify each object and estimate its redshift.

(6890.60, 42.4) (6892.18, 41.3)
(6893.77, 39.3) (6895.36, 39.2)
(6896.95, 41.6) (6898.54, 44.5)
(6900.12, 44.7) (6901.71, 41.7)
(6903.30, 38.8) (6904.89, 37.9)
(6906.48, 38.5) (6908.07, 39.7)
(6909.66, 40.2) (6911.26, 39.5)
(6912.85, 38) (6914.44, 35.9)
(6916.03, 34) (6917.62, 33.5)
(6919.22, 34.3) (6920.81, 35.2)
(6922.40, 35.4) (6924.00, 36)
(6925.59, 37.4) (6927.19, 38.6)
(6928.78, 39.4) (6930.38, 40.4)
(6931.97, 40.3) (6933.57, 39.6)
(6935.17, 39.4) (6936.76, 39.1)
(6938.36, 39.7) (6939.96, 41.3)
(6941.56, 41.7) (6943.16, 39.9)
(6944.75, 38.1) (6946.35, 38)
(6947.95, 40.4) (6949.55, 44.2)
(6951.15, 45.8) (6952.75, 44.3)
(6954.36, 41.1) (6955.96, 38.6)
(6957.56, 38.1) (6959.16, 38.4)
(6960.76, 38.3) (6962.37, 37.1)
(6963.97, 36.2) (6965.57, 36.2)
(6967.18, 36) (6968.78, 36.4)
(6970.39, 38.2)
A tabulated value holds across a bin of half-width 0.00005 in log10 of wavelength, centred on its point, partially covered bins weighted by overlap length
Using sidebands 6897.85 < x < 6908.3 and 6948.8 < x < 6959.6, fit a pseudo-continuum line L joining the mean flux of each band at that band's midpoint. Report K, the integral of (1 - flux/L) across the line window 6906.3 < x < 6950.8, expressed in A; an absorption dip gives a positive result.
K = 2.9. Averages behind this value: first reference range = 40.9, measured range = 38.6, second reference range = 41.6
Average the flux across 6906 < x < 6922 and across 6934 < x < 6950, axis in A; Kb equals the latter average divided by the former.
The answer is 1.09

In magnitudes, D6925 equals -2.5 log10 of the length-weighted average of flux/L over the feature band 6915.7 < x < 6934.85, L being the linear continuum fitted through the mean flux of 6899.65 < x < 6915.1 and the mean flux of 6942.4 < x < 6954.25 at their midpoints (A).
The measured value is 0.09 mag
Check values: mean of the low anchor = 39.4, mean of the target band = 37.1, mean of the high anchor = 41.5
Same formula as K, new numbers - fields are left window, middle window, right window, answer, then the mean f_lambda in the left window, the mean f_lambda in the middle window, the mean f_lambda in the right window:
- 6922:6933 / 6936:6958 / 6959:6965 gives -1.74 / 38.3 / 40.8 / 37.4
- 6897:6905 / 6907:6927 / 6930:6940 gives 2.08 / 41.9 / 36.7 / 39.9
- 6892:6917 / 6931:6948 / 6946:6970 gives -0.16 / 39.6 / 39.8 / 39.3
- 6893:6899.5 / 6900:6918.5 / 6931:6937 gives 1.11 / 41.3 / 38.3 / 39.7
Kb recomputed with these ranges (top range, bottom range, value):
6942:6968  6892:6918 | 1.00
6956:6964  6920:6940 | 0.98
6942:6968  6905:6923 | 1.07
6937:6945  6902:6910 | 1.03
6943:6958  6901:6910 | 1.04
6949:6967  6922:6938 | 1.03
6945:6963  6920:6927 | 1.11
